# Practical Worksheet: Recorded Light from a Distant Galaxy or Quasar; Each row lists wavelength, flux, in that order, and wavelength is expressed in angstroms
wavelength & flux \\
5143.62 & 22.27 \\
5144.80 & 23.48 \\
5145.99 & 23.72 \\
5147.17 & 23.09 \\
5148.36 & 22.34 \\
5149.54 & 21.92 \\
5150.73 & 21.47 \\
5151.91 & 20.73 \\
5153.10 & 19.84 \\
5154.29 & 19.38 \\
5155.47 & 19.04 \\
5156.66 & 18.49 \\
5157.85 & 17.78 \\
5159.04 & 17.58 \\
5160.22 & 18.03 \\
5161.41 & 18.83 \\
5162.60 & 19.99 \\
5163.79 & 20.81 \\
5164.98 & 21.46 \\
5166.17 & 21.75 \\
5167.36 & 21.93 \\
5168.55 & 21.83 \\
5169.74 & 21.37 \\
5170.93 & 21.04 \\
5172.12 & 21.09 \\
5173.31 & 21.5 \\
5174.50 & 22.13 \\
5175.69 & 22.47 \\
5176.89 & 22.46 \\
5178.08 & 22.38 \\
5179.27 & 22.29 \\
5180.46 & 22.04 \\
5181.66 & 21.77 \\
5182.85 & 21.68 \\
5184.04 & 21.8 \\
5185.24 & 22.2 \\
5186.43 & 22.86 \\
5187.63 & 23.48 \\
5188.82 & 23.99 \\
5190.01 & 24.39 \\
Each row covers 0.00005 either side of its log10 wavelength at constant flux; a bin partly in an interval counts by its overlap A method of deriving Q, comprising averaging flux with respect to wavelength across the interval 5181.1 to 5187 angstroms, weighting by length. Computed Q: 22.1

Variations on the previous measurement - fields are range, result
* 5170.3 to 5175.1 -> 21.5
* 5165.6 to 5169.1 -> 21.8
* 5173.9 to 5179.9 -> 22.4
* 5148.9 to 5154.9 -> 20.7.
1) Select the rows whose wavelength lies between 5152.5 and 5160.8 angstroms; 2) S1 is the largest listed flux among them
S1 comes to 19.84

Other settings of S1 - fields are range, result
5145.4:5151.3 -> 23.72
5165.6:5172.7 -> 21.93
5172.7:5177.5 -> 22.47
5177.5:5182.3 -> 22.38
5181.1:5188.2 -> 23.48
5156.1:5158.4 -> 18.49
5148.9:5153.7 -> 21.92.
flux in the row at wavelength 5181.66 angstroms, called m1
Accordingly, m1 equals 21.77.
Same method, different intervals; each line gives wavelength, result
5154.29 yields 19.38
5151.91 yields 20.73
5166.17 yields 21.75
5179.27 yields 22.29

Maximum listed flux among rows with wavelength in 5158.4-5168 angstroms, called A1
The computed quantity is 21.93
